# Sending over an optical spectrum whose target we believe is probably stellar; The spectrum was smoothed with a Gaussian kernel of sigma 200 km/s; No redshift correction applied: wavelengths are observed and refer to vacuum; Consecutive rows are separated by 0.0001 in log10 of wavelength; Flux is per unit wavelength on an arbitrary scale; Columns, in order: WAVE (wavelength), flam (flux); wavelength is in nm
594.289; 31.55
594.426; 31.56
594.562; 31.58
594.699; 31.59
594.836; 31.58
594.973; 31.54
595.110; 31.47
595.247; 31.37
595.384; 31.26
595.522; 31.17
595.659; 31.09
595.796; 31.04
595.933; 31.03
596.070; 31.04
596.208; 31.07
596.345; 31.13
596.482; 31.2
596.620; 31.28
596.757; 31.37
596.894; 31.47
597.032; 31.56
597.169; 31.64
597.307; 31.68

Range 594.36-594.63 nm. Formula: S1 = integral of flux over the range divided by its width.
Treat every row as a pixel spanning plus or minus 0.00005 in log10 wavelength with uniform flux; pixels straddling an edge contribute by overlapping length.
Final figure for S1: 31.7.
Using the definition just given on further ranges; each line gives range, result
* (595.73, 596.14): 31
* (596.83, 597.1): 31.5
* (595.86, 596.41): 31.1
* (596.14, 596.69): 31.2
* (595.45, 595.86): 31.1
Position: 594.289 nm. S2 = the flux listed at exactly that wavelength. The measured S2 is 31.55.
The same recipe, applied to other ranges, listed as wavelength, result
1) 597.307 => 31.68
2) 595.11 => 31.47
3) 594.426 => 31.56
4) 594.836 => 31.58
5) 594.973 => 31.54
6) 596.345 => 31.13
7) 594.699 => 31.59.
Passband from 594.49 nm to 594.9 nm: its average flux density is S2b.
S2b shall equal 31.6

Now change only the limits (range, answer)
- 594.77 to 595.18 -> 31.5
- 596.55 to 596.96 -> 31.4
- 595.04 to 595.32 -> 31.4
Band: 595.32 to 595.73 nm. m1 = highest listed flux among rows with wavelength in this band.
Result 31.26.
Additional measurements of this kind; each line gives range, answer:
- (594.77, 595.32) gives 31.58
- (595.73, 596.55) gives 31.2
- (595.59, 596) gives 31.09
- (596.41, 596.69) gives 31.28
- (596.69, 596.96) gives 31.47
